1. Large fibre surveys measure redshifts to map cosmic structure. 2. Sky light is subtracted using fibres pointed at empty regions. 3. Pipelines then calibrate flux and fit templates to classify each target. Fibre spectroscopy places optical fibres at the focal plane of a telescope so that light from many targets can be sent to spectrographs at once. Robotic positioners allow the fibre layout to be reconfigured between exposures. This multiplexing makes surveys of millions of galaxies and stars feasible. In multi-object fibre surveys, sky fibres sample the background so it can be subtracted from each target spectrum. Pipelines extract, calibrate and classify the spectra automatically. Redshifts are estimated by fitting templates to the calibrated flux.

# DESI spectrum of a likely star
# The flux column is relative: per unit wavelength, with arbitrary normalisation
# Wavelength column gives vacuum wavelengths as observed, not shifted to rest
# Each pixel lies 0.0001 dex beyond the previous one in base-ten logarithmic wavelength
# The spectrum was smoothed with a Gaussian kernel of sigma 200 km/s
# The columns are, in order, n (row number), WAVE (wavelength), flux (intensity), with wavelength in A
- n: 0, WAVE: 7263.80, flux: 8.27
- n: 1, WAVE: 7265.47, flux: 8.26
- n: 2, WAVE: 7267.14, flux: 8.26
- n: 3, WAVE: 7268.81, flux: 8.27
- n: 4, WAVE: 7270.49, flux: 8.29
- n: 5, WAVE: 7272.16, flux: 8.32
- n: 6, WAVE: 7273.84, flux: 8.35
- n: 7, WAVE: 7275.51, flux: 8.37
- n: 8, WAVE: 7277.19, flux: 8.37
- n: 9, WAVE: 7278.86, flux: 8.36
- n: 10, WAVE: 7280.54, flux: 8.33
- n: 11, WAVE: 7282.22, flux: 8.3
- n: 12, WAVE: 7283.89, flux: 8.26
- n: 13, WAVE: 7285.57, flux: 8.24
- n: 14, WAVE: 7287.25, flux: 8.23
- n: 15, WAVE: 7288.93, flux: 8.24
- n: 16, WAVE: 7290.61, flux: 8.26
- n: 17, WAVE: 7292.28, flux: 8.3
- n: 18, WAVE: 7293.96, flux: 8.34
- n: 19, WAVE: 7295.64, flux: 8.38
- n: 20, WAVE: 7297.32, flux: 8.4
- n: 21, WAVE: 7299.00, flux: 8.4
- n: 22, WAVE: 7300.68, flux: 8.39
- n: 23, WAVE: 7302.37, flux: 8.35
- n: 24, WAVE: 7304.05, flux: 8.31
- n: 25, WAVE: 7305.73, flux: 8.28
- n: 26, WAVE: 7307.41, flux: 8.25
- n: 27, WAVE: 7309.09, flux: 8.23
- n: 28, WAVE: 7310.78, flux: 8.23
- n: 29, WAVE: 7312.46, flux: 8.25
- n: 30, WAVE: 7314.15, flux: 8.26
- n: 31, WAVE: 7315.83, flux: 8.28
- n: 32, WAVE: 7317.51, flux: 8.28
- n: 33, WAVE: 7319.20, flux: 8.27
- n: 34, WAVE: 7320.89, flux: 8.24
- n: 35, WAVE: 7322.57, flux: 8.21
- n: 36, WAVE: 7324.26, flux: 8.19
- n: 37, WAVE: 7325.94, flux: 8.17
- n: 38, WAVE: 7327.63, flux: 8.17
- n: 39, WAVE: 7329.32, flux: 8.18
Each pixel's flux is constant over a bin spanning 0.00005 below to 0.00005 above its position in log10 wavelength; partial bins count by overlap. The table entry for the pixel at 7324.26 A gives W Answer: 8.19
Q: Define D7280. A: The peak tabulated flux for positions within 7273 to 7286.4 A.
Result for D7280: 8.37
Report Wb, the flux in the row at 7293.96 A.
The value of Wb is 8.34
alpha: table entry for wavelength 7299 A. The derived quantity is 8.4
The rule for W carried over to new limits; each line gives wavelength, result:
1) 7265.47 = 8.26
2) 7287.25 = 8.23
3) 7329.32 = 8.18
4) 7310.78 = 8.23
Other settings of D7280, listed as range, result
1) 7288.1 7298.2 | 8.4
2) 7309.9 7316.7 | 8.28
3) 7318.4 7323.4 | 8.27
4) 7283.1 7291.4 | 8.26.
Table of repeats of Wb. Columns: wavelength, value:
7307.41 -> 8.25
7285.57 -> 8.24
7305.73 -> 8.28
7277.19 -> 8.37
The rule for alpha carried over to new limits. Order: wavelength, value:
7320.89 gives 8.24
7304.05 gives 8.31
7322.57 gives 8.21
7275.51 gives 8.37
